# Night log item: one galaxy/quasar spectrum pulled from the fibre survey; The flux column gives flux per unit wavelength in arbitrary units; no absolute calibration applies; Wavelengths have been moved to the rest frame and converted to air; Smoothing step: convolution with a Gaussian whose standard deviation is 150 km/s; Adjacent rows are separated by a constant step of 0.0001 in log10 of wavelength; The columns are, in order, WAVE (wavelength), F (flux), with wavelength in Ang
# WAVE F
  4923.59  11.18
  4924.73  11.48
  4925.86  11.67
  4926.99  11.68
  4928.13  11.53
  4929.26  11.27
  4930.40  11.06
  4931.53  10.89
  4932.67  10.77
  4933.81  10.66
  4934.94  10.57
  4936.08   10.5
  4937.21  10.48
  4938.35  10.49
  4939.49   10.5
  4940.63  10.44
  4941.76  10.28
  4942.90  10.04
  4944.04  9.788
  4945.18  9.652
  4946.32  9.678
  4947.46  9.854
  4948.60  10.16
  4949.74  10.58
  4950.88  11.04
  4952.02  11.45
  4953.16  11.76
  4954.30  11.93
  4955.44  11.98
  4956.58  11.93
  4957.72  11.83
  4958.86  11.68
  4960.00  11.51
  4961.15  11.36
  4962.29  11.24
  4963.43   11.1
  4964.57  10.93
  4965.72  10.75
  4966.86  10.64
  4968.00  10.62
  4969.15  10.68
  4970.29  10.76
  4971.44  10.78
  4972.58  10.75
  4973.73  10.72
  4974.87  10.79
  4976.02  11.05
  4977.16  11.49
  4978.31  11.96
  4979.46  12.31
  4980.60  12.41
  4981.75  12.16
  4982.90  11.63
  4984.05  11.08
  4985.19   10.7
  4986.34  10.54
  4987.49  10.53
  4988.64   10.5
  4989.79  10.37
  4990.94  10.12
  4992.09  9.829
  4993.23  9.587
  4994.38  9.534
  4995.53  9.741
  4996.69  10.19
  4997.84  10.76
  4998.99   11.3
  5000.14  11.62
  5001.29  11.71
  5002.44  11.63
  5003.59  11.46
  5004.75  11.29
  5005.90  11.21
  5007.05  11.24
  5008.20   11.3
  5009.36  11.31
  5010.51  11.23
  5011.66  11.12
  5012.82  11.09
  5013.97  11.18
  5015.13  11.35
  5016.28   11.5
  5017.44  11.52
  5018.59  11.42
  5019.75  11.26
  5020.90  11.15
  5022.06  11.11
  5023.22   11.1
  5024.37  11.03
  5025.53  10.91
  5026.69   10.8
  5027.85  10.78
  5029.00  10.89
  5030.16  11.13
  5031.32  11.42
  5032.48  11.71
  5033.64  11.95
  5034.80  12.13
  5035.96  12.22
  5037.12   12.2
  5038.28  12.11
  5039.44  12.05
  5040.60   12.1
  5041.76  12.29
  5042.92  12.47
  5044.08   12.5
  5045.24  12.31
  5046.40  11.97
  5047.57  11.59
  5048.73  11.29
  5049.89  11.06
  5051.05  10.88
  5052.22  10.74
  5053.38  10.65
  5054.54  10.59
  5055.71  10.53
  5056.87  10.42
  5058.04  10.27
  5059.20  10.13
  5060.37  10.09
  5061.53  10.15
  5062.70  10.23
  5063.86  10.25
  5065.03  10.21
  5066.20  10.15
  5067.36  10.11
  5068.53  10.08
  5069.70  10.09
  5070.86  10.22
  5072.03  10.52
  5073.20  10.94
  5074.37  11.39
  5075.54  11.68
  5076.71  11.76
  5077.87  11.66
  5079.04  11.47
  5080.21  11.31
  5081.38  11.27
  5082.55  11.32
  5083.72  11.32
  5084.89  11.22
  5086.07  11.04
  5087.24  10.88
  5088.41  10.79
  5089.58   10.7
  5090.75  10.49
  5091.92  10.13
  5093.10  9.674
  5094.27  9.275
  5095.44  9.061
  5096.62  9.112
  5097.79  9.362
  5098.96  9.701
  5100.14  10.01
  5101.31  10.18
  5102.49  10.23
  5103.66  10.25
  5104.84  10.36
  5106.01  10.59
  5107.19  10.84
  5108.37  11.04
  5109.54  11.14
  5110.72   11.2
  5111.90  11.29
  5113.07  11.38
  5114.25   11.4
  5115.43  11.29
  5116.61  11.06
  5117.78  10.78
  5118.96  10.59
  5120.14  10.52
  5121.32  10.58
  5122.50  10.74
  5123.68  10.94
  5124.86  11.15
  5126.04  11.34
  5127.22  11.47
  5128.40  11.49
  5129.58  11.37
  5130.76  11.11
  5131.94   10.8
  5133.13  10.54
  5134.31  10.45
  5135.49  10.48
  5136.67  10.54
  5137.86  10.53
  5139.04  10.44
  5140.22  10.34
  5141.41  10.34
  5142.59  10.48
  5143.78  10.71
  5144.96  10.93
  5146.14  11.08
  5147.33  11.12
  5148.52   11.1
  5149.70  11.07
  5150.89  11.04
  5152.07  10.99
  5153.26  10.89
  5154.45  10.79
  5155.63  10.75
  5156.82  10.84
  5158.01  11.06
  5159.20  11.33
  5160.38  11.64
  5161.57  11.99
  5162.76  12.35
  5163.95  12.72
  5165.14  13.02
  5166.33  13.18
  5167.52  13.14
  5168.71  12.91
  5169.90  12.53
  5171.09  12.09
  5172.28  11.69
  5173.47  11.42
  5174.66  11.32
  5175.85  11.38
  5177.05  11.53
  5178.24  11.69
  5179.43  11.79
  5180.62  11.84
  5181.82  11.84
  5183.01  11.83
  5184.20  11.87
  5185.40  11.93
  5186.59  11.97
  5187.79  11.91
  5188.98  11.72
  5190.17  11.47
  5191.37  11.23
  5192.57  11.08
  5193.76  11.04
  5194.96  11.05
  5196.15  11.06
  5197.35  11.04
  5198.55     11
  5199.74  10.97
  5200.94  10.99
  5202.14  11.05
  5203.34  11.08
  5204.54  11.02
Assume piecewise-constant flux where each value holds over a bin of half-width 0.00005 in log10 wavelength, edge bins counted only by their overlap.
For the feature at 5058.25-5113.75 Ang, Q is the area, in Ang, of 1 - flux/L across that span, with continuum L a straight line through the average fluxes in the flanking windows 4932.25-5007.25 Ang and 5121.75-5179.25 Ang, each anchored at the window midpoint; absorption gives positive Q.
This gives 3.0 Ang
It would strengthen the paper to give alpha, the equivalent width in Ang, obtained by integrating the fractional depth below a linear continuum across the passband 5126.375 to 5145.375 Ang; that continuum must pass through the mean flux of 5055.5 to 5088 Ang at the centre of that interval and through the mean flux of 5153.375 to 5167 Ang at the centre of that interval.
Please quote 1.2 Ang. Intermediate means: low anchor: 10.7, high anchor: 11.8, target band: 10.8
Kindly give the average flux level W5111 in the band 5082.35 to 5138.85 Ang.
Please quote 10.7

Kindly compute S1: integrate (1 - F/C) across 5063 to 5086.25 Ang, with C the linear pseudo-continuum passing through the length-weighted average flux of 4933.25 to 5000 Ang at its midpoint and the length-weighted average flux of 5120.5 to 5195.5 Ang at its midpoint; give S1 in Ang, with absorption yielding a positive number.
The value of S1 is 0.5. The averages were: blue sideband 10.8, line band 10.9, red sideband 11.4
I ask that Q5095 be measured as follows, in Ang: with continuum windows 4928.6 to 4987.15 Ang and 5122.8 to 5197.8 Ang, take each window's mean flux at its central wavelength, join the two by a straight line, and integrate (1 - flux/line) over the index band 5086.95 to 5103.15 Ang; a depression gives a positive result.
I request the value 1.9 Ang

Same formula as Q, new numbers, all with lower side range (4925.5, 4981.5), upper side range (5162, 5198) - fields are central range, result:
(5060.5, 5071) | 1.2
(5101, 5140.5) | 2.6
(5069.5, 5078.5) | 0.3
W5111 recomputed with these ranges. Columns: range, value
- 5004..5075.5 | 11.1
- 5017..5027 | 11.1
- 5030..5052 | 11.9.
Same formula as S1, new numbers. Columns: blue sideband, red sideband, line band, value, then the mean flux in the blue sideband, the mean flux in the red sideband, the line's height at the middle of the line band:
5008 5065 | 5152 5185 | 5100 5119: 1.20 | 11.2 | 11.8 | 11.6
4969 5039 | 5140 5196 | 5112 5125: 0.53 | 11.1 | 11.5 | 11.4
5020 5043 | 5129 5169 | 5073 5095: 0.88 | 11.6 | 11.2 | 11.4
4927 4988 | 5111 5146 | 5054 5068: 0.84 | 11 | 10.9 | 10.9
